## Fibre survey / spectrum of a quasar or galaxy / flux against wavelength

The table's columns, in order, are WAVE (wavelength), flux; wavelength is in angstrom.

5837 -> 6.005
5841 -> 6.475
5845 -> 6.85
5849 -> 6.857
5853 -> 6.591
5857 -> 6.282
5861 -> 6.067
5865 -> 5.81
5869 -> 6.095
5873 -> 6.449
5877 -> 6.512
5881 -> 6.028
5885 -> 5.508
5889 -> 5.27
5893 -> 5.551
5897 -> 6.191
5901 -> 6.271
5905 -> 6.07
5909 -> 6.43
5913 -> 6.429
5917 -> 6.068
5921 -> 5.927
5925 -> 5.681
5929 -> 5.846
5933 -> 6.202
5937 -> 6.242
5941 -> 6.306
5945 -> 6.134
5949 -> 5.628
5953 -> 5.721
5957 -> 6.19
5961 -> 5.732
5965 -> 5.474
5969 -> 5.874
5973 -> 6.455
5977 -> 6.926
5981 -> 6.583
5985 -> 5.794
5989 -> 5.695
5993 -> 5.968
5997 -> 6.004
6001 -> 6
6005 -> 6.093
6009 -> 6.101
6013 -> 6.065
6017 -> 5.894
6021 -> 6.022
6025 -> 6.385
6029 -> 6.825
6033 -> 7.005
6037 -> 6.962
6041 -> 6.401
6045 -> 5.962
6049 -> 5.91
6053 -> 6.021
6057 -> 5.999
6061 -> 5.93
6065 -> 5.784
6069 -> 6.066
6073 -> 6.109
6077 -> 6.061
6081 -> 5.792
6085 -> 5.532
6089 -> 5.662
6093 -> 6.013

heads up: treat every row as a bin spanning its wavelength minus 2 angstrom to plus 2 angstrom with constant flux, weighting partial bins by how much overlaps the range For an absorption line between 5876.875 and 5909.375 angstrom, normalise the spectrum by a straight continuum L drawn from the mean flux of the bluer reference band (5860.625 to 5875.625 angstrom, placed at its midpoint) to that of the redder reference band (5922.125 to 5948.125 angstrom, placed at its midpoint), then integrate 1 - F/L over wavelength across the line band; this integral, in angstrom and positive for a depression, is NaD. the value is 0.89 angstrom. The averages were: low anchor 6.13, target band 5.93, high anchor 6.04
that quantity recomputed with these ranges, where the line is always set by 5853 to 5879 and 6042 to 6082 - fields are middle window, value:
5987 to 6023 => 0.4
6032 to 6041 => -1.3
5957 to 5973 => 0.7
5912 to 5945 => 0.4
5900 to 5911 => -0.1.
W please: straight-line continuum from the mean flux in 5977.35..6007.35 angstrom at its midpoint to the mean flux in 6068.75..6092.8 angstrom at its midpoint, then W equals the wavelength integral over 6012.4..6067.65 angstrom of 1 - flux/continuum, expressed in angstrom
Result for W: -2.5 angstrom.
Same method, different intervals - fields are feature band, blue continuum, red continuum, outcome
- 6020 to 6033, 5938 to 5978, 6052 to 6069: -1.2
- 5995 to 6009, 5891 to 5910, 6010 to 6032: 0.4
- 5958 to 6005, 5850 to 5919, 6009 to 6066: 1.0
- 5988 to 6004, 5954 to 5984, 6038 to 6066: 0.5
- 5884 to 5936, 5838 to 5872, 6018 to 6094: 2.7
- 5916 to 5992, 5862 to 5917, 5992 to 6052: 1.5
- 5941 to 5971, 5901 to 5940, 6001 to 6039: 1.7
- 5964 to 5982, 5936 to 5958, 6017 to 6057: -0.5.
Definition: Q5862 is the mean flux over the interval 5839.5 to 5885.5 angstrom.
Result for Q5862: 6.32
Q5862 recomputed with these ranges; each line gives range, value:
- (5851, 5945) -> 6.08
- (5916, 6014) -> 6.03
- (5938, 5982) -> 6.09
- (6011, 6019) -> 5.98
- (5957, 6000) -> 6.06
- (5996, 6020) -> 6.03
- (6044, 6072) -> 5.96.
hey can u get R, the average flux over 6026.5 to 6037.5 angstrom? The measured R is 6.9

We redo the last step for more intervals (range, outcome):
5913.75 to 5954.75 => 5.99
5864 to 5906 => 5.98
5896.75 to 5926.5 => 6.14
